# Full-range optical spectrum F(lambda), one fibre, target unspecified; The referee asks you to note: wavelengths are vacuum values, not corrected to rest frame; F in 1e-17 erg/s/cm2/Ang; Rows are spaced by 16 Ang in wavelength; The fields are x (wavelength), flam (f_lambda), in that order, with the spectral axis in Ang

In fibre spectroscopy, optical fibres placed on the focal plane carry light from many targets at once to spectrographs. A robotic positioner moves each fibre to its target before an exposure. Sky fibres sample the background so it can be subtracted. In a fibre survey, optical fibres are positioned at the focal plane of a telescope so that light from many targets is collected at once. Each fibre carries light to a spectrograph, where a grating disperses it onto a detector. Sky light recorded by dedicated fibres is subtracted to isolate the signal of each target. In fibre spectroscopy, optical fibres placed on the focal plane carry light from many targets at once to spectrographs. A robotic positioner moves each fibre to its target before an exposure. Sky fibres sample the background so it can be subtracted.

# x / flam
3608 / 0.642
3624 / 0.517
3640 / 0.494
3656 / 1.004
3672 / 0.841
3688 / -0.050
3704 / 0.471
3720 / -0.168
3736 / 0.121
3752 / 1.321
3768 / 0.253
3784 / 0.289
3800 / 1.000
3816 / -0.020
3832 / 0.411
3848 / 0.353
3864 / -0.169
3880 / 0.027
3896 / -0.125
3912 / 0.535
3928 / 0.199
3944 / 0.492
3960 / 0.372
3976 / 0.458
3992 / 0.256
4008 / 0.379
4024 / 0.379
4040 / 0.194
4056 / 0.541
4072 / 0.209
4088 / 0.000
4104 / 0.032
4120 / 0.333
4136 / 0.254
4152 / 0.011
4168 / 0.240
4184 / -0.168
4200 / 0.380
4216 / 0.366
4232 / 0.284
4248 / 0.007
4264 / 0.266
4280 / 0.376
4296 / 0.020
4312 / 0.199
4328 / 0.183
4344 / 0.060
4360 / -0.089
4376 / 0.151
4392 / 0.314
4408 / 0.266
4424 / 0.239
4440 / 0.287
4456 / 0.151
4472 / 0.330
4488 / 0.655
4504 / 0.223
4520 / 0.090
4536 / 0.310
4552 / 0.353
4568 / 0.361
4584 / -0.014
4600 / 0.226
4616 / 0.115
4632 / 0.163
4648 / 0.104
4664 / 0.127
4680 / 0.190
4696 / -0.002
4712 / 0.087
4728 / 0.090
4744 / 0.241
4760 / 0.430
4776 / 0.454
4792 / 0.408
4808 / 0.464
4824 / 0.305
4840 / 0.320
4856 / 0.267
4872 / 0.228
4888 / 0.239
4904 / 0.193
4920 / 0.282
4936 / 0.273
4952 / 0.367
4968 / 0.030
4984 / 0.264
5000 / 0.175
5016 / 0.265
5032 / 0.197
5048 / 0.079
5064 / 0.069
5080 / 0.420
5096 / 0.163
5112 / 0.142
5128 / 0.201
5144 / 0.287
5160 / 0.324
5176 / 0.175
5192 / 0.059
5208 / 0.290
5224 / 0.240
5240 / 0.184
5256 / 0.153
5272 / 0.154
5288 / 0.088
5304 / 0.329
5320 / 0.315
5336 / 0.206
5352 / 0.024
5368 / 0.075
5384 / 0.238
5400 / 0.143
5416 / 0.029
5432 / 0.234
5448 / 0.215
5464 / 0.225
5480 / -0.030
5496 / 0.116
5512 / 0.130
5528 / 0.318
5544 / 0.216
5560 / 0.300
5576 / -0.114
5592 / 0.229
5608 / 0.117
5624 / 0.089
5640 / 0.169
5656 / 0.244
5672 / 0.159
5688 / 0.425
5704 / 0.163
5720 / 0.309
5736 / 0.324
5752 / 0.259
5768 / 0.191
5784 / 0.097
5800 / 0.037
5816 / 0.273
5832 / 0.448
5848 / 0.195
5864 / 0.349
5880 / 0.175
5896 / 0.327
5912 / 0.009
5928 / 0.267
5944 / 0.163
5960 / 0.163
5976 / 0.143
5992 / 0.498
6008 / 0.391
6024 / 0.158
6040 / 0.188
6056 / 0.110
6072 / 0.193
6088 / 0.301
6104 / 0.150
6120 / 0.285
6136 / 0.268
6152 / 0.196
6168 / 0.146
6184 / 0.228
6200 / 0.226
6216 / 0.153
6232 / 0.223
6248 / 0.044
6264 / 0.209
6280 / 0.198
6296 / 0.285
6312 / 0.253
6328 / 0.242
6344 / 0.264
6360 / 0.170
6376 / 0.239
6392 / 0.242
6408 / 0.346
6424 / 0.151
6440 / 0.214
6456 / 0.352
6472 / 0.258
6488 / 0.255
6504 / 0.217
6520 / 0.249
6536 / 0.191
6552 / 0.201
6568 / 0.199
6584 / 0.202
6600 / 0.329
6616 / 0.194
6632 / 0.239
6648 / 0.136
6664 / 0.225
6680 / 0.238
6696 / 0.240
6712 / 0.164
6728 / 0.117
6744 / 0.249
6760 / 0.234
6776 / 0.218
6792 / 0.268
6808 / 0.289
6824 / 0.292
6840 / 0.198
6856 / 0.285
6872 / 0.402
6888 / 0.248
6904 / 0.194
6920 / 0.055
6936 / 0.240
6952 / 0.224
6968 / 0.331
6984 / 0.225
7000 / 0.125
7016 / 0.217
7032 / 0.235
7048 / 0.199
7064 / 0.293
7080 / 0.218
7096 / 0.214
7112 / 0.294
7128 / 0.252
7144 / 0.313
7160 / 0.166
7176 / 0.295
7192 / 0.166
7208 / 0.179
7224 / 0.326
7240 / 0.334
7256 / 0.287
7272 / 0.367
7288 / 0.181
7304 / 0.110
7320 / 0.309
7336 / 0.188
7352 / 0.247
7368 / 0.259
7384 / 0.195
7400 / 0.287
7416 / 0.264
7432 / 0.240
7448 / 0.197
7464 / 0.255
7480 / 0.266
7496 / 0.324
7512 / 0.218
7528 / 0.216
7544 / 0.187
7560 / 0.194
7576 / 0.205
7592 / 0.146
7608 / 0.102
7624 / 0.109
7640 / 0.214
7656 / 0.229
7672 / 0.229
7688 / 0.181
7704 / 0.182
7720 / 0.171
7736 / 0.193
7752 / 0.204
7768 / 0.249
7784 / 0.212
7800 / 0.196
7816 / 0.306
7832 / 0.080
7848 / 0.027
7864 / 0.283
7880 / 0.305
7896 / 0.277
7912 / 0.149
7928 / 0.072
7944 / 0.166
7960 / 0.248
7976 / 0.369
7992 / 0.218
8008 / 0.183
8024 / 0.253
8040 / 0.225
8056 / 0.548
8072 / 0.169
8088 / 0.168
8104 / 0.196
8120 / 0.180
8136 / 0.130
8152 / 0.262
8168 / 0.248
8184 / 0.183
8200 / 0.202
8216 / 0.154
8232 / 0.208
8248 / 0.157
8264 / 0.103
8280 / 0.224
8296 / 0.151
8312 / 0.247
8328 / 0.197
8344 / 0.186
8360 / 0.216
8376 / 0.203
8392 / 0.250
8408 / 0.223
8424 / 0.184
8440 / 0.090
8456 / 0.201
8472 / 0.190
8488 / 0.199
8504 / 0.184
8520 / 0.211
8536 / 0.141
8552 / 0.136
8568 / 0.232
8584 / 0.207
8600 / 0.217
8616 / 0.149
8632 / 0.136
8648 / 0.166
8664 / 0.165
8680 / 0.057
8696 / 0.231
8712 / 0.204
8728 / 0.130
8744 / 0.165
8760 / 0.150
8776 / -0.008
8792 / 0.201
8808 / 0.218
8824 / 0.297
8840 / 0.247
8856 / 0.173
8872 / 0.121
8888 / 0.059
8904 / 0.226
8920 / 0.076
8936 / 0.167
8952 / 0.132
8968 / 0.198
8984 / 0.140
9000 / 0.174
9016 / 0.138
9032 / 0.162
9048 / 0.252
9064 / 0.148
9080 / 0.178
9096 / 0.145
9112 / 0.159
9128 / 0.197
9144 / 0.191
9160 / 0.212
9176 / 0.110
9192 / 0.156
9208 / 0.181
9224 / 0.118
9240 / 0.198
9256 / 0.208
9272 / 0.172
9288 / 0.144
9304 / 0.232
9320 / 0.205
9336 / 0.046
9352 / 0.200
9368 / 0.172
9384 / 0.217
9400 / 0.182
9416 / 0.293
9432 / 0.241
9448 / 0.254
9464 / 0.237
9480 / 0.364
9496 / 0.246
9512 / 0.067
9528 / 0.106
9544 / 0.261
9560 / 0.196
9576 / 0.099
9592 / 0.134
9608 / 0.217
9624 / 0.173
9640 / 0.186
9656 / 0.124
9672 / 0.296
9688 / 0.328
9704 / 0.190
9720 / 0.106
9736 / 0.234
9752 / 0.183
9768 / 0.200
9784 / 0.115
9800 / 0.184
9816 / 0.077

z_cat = 0.61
